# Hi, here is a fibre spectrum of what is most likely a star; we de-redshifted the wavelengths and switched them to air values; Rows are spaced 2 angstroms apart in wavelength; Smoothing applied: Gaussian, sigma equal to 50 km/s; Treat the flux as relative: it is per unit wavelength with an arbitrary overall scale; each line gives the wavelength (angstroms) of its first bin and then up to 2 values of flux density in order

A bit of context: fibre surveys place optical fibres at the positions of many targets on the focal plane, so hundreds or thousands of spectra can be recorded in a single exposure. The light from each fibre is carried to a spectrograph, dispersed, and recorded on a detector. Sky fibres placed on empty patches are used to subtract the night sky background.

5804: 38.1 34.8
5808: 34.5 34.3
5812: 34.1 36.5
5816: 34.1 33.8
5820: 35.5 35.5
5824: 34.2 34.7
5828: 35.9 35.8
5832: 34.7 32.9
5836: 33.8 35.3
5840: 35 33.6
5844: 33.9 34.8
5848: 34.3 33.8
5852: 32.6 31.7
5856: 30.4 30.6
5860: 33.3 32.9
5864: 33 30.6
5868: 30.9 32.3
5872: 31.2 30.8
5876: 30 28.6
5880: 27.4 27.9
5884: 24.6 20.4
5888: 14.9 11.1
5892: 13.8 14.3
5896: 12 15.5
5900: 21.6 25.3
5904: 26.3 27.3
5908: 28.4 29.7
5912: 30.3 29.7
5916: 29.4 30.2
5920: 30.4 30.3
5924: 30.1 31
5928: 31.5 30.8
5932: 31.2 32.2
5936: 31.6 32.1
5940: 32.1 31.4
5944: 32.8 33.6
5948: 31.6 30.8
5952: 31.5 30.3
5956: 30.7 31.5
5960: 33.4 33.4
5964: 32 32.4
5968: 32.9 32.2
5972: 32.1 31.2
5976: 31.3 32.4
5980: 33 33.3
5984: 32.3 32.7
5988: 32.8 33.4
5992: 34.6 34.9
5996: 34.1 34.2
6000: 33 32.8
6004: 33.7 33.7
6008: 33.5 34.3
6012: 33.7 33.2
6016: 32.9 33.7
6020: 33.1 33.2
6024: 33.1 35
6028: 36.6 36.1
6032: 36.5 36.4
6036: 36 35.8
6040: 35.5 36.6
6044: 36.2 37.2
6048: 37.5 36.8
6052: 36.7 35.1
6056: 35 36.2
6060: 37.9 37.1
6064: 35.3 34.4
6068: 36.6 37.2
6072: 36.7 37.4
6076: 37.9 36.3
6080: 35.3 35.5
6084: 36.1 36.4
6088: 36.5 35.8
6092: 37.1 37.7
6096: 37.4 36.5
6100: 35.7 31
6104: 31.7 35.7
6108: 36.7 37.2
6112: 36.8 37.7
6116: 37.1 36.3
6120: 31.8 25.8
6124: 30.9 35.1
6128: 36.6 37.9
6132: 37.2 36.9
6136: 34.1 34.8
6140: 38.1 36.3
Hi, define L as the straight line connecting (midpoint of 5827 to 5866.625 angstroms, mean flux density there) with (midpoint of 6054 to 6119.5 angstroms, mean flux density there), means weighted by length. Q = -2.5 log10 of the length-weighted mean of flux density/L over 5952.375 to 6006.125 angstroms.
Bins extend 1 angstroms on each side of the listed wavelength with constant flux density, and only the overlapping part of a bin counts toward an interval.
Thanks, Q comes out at 0.07 mag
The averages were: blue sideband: 33.5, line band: 32.7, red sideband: 36.1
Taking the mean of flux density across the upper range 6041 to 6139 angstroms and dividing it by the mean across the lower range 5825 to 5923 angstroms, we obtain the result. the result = 1.25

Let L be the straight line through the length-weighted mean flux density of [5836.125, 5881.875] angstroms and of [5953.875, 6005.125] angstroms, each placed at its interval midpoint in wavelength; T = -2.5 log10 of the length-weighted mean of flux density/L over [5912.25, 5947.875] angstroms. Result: 0.044 mag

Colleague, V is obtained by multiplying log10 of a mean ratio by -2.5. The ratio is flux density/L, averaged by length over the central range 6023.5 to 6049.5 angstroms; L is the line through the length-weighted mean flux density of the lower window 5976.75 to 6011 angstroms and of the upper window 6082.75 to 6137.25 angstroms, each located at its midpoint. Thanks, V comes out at -0.06 mag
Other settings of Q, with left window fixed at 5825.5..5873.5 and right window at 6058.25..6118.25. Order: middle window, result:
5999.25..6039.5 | 0.03 mag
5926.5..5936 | 0.09 mag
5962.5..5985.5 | 0.08 mag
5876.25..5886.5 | 0.26 mag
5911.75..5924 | 0.14 mag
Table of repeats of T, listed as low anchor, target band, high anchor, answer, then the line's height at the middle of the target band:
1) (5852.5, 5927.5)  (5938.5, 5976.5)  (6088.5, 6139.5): -0.09 mag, 29.3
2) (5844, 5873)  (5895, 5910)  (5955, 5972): 0.38 mag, 32.3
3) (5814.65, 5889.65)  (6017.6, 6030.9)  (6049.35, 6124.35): 0.01 mag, 34.6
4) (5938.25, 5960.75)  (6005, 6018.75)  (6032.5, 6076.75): 0.03 mag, 34.5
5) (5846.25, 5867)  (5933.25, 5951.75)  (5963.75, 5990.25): 0.01 mag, 32.4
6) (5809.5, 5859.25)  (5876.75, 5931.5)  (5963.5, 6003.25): 0.32 mag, 33.5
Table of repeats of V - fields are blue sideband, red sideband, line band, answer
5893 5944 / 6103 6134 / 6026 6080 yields -0.12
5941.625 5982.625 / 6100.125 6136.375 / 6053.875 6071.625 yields -0.07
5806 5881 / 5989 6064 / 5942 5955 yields 0.08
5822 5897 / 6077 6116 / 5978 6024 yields 0.00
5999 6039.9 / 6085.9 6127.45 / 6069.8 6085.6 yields -0.05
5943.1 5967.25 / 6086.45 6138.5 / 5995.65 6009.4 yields -0.02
